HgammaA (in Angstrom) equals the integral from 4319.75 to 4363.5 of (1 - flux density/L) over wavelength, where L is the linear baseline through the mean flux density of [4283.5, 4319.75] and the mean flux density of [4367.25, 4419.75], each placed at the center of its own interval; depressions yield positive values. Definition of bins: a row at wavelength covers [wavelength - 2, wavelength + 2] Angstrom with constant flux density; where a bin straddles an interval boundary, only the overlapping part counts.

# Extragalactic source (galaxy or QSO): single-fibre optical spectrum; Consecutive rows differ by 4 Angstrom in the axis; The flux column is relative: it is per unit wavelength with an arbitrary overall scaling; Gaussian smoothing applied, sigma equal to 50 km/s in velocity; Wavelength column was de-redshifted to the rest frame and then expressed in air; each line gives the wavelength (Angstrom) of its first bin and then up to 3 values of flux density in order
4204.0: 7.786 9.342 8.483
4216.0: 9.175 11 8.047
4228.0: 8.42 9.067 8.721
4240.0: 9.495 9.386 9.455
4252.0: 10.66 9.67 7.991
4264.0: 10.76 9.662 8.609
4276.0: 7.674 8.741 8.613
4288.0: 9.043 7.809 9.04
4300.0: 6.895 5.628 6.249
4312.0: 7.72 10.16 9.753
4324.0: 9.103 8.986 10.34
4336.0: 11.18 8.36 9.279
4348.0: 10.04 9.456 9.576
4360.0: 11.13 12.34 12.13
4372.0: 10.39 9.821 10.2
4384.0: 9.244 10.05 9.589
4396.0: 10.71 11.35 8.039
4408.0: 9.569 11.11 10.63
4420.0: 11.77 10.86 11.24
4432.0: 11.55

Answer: -4.3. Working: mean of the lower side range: 7.97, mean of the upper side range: 10.2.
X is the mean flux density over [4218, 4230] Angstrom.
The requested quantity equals 9.16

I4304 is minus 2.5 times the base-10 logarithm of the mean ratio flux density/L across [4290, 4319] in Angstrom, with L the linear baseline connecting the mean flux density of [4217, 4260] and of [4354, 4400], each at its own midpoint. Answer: 0.27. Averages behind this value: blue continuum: 9.32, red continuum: 10.5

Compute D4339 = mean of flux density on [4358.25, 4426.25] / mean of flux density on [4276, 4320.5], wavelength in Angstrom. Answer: 1.30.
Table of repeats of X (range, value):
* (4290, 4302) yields 7.91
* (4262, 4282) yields 9.09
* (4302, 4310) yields 5.94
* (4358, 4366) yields 11.7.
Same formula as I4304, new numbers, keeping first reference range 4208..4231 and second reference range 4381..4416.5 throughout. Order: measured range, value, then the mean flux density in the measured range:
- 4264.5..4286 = 0.07 mag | 8.81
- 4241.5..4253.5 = -0.07 mag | 9.79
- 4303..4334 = 0.12 mag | 8.58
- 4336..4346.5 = 0.04 mag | 9.33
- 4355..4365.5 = -0.13 mag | 11.1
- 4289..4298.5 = 0.13 mag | 8.41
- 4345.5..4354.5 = 0.00 mag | 9.71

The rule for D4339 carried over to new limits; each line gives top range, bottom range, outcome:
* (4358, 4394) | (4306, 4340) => 1.15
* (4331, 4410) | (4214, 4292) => 1.11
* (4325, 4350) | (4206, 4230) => 1.07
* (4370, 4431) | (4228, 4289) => 1.13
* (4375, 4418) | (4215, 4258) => 1.07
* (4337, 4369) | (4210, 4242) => 1.13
